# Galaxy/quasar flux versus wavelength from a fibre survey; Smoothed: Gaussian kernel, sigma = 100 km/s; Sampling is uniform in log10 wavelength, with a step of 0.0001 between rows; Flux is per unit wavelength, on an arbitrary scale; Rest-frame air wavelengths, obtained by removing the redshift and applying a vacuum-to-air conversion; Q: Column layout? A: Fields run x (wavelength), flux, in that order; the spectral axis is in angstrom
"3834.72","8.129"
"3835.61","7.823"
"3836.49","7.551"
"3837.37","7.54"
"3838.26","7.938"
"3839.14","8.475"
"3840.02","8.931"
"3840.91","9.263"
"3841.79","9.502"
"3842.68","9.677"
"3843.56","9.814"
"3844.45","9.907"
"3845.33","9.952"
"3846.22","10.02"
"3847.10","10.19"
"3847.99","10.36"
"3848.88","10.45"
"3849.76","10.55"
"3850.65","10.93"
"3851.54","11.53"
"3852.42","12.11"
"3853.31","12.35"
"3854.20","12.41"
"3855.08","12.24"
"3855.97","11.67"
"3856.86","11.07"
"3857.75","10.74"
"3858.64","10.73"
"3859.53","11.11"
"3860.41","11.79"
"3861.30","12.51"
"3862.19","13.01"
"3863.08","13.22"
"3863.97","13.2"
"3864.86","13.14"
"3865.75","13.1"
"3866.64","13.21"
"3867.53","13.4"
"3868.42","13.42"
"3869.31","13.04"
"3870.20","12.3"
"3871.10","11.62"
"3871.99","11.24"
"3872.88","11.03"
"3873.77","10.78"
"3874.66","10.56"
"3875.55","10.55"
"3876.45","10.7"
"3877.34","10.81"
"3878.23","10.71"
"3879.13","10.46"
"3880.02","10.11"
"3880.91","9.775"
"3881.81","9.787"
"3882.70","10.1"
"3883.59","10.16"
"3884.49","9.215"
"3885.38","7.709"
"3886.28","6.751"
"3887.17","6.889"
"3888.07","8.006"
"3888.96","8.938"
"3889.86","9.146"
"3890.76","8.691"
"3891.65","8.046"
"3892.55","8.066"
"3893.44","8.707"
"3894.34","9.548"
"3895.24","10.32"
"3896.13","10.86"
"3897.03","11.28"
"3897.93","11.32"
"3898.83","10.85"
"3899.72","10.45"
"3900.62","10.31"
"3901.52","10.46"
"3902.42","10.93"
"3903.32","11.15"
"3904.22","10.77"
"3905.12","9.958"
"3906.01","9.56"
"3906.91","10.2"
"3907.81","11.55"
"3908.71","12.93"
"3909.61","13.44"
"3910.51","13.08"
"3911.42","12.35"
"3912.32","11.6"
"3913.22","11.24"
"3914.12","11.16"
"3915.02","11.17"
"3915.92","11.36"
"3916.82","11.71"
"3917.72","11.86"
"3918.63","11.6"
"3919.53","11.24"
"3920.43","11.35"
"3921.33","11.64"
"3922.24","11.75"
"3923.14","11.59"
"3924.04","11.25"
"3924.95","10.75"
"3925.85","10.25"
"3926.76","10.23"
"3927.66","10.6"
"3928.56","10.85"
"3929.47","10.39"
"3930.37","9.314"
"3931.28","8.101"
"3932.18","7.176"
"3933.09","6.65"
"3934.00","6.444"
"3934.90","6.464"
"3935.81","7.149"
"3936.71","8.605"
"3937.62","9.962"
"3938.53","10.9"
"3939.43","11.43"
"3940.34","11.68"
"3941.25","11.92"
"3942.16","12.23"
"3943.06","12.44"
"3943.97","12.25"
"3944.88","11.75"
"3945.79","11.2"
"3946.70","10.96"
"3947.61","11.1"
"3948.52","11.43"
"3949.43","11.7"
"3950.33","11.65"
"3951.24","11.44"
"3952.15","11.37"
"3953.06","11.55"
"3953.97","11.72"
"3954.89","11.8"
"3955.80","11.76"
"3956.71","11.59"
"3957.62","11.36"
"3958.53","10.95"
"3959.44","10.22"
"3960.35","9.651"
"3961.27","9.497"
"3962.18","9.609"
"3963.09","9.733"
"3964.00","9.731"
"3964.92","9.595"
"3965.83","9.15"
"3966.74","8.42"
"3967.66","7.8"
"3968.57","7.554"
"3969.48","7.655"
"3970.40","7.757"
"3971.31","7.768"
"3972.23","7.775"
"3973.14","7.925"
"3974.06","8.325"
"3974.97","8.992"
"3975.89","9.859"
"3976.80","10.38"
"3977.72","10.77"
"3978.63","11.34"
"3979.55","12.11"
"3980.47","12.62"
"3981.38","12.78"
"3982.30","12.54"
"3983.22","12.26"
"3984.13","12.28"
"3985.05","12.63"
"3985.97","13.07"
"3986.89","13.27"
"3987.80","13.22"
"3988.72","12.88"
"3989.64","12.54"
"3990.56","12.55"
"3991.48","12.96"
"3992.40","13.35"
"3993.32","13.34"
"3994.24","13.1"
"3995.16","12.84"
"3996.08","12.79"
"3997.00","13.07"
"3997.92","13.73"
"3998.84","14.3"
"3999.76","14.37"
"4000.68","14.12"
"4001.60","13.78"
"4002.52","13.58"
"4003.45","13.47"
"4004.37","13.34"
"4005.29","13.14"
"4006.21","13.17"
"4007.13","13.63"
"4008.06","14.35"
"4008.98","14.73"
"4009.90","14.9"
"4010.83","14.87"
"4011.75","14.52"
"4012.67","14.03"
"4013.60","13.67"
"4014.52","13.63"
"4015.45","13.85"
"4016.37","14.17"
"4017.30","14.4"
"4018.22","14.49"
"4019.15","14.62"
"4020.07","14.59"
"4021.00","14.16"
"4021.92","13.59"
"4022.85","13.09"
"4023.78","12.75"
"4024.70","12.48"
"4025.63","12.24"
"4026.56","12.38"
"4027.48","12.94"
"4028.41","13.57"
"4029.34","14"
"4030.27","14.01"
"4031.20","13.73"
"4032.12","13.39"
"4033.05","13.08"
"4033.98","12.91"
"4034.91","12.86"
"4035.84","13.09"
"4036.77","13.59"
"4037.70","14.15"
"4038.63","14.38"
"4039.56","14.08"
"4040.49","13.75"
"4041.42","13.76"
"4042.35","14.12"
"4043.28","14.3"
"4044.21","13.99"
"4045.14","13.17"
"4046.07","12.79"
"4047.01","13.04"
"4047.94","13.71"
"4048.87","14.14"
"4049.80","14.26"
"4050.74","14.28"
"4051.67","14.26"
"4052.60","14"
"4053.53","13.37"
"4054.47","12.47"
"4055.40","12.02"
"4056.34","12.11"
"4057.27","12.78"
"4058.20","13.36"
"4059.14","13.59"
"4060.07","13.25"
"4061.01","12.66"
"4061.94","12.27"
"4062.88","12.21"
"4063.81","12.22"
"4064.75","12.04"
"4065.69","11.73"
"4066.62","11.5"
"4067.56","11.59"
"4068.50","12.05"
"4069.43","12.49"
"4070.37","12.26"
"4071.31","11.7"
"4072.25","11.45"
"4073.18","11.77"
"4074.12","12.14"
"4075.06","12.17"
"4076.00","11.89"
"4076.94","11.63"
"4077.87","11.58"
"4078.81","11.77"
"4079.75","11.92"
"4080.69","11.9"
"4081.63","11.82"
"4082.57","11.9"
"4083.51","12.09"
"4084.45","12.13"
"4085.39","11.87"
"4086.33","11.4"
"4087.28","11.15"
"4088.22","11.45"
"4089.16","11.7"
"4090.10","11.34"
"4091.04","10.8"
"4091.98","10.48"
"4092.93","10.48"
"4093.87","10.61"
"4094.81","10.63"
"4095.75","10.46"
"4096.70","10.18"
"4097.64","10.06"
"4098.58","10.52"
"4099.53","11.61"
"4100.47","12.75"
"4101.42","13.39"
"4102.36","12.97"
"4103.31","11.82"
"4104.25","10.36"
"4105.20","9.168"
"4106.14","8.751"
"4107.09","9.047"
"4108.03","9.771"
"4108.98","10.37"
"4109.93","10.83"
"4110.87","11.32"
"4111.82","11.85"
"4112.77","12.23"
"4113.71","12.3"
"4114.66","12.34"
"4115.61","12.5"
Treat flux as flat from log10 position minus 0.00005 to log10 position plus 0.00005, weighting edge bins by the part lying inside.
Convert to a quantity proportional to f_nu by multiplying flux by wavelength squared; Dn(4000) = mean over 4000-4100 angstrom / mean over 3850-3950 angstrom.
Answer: 1.3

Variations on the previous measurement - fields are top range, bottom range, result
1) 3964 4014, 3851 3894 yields 1.18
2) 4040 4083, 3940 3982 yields 1.28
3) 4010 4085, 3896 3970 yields 1.30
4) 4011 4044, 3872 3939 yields 1.43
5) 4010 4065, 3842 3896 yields 1.38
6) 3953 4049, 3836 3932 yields 1.24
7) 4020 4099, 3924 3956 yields 1.27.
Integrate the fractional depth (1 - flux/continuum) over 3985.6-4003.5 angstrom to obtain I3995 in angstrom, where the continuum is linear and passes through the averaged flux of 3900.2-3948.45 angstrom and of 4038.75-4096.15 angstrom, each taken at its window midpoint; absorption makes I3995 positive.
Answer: -2.8 angstrom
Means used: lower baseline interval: 10.7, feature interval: 13.3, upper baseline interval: 12.4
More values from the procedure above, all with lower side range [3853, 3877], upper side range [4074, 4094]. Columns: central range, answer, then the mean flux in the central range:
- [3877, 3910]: 5.5 angstrom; 9.94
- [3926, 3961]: 4.1 angstrom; 10.5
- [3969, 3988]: 1.7 angstrom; 10.7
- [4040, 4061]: -3.3 angstrom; 13.5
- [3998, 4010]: -2.2 angstrom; 13.9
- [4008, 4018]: -2.2 angstrom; 14.3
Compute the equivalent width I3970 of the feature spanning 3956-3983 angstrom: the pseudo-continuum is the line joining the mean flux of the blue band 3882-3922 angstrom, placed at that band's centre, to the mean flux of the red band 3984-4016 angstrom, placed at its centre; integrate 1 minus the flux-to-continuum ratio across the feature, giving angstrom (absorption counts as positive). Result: 5.9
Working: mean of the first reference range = 10.4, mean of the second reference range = 13.5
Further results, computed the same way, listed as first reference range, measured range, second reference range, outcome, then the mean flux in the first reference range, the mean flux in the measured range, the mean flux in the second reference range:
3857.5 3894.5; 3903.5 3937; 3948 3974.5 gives -0.76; 10.6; 10.5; 9.88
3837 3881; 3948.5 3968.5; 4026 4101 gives 2.20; 11.1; 10.5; 12.5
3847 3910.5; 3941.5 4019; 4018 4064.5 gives 3.46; 10.8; 11.9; 13.4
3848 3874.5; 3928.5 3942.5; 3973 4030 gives 3.65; 12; 9.26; 13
